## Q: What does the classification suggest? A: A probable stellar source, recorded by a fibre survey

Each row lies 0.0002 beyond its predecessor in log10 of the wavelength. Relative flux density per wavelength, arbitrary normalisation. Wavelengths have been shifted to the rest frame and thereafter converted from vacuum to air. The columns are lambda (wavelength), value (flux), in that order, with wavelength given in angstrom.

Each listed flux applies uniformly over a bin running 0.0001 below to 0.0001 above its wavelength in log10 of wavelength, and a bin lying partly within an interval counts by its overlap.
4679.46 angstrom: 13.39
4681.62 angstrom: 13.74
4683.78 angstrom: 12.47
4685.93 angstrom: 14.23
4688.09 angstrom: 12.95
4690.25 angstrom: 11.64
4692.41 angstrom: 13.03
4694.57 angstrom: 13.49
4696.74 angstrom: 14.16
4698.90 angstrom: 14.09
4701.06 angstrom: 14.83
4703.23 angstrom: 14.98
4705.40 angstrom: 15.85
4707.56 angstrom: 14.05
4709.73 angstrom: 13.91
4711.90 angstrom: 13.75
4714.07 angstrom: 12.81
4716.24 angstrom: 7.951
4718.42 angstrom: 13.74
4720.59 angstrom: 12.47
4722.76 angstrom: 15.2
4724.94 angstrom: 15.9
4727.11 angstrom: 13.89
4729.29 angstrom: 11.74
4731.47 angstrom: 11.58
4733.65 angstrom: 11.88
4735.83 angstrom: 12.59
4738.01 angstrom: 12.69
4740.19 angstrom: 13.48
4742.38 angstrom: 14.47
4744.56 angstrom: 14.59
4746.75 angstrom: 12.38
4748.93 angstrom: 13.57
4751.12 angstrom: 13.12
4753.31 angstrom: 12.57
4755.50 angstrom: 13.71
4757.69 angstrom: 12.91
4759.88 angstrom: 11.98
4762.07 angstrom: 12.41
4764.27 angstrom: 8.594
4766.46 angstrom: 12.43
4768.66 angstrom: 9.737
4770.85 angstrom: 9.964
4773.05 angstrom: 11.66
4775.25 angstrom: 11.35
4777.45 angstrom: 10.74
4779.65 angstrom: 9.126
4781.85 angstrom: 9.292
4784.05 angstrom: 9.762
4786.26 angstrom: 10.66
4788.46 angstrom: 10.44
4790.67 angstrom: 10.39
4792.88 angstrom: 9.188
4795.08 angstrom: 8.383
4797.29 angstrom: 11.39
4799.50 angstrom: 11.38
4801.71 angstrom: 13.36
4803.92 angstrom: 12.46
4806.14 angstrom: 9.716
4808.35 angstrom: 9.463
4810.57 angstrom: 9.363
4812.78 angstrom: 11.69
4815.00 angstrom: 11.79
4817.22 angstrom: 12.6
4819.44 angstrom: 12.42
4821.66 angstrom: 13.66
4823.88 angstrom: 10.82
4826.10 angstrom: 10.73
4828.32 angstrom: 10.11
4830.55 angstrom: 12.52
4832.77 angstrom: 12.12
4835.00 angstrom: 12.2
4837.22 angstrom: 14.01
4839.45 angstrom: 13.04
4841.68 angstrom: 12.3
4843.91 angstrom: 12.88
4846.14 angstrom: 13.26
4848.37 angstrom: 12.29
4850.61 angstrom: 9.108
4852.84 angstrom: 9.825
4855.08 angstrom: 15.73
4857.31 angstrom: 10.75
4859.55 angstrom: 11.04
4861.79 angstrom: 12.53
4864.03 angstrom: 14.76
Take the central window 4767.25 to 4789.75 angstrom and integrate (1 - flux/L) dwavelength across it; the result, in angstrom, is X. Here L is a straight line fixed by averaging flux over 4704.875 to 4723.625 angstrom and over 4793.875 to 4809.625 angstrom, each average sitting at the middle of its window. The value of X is 2.30 angstrom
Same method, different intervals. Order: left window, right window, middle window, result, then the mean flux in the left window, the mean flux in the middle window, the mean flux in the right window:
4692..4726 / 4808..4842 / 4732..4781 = 3.5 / 13.8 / 12.1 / 11.8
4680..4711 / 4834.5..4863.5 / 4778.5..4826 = 7.1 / 13.8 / 10.8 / 12.3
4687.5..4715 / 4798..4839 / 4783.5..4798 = 2.6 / 13.8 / 10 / 11.7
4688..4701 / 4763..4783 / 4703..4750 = -4.6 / 13.4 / 13.3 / 10.3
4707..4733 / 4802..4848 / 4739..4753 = -0.9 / 13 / 13.5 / 11.9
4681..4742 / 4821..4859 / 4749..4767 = 0.8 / 13.3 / 12.3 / 12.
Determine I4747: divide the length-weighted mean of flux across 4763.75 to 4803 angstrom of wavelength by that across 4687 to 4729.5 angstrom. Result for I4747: 0.8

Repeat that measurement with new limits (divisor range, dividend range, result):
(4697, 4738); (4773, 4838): 0.83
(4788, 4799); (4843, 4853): 1.16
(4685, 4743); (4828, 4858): 0.91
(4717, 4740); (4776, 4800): 0.77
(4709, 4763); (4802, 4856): 0.91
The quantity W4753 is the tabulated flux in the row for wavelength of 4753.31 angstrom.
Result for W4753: 12.57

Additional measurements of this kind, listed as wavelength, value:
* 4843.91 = 12.88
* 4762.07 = 12.41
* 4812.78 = 11.69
